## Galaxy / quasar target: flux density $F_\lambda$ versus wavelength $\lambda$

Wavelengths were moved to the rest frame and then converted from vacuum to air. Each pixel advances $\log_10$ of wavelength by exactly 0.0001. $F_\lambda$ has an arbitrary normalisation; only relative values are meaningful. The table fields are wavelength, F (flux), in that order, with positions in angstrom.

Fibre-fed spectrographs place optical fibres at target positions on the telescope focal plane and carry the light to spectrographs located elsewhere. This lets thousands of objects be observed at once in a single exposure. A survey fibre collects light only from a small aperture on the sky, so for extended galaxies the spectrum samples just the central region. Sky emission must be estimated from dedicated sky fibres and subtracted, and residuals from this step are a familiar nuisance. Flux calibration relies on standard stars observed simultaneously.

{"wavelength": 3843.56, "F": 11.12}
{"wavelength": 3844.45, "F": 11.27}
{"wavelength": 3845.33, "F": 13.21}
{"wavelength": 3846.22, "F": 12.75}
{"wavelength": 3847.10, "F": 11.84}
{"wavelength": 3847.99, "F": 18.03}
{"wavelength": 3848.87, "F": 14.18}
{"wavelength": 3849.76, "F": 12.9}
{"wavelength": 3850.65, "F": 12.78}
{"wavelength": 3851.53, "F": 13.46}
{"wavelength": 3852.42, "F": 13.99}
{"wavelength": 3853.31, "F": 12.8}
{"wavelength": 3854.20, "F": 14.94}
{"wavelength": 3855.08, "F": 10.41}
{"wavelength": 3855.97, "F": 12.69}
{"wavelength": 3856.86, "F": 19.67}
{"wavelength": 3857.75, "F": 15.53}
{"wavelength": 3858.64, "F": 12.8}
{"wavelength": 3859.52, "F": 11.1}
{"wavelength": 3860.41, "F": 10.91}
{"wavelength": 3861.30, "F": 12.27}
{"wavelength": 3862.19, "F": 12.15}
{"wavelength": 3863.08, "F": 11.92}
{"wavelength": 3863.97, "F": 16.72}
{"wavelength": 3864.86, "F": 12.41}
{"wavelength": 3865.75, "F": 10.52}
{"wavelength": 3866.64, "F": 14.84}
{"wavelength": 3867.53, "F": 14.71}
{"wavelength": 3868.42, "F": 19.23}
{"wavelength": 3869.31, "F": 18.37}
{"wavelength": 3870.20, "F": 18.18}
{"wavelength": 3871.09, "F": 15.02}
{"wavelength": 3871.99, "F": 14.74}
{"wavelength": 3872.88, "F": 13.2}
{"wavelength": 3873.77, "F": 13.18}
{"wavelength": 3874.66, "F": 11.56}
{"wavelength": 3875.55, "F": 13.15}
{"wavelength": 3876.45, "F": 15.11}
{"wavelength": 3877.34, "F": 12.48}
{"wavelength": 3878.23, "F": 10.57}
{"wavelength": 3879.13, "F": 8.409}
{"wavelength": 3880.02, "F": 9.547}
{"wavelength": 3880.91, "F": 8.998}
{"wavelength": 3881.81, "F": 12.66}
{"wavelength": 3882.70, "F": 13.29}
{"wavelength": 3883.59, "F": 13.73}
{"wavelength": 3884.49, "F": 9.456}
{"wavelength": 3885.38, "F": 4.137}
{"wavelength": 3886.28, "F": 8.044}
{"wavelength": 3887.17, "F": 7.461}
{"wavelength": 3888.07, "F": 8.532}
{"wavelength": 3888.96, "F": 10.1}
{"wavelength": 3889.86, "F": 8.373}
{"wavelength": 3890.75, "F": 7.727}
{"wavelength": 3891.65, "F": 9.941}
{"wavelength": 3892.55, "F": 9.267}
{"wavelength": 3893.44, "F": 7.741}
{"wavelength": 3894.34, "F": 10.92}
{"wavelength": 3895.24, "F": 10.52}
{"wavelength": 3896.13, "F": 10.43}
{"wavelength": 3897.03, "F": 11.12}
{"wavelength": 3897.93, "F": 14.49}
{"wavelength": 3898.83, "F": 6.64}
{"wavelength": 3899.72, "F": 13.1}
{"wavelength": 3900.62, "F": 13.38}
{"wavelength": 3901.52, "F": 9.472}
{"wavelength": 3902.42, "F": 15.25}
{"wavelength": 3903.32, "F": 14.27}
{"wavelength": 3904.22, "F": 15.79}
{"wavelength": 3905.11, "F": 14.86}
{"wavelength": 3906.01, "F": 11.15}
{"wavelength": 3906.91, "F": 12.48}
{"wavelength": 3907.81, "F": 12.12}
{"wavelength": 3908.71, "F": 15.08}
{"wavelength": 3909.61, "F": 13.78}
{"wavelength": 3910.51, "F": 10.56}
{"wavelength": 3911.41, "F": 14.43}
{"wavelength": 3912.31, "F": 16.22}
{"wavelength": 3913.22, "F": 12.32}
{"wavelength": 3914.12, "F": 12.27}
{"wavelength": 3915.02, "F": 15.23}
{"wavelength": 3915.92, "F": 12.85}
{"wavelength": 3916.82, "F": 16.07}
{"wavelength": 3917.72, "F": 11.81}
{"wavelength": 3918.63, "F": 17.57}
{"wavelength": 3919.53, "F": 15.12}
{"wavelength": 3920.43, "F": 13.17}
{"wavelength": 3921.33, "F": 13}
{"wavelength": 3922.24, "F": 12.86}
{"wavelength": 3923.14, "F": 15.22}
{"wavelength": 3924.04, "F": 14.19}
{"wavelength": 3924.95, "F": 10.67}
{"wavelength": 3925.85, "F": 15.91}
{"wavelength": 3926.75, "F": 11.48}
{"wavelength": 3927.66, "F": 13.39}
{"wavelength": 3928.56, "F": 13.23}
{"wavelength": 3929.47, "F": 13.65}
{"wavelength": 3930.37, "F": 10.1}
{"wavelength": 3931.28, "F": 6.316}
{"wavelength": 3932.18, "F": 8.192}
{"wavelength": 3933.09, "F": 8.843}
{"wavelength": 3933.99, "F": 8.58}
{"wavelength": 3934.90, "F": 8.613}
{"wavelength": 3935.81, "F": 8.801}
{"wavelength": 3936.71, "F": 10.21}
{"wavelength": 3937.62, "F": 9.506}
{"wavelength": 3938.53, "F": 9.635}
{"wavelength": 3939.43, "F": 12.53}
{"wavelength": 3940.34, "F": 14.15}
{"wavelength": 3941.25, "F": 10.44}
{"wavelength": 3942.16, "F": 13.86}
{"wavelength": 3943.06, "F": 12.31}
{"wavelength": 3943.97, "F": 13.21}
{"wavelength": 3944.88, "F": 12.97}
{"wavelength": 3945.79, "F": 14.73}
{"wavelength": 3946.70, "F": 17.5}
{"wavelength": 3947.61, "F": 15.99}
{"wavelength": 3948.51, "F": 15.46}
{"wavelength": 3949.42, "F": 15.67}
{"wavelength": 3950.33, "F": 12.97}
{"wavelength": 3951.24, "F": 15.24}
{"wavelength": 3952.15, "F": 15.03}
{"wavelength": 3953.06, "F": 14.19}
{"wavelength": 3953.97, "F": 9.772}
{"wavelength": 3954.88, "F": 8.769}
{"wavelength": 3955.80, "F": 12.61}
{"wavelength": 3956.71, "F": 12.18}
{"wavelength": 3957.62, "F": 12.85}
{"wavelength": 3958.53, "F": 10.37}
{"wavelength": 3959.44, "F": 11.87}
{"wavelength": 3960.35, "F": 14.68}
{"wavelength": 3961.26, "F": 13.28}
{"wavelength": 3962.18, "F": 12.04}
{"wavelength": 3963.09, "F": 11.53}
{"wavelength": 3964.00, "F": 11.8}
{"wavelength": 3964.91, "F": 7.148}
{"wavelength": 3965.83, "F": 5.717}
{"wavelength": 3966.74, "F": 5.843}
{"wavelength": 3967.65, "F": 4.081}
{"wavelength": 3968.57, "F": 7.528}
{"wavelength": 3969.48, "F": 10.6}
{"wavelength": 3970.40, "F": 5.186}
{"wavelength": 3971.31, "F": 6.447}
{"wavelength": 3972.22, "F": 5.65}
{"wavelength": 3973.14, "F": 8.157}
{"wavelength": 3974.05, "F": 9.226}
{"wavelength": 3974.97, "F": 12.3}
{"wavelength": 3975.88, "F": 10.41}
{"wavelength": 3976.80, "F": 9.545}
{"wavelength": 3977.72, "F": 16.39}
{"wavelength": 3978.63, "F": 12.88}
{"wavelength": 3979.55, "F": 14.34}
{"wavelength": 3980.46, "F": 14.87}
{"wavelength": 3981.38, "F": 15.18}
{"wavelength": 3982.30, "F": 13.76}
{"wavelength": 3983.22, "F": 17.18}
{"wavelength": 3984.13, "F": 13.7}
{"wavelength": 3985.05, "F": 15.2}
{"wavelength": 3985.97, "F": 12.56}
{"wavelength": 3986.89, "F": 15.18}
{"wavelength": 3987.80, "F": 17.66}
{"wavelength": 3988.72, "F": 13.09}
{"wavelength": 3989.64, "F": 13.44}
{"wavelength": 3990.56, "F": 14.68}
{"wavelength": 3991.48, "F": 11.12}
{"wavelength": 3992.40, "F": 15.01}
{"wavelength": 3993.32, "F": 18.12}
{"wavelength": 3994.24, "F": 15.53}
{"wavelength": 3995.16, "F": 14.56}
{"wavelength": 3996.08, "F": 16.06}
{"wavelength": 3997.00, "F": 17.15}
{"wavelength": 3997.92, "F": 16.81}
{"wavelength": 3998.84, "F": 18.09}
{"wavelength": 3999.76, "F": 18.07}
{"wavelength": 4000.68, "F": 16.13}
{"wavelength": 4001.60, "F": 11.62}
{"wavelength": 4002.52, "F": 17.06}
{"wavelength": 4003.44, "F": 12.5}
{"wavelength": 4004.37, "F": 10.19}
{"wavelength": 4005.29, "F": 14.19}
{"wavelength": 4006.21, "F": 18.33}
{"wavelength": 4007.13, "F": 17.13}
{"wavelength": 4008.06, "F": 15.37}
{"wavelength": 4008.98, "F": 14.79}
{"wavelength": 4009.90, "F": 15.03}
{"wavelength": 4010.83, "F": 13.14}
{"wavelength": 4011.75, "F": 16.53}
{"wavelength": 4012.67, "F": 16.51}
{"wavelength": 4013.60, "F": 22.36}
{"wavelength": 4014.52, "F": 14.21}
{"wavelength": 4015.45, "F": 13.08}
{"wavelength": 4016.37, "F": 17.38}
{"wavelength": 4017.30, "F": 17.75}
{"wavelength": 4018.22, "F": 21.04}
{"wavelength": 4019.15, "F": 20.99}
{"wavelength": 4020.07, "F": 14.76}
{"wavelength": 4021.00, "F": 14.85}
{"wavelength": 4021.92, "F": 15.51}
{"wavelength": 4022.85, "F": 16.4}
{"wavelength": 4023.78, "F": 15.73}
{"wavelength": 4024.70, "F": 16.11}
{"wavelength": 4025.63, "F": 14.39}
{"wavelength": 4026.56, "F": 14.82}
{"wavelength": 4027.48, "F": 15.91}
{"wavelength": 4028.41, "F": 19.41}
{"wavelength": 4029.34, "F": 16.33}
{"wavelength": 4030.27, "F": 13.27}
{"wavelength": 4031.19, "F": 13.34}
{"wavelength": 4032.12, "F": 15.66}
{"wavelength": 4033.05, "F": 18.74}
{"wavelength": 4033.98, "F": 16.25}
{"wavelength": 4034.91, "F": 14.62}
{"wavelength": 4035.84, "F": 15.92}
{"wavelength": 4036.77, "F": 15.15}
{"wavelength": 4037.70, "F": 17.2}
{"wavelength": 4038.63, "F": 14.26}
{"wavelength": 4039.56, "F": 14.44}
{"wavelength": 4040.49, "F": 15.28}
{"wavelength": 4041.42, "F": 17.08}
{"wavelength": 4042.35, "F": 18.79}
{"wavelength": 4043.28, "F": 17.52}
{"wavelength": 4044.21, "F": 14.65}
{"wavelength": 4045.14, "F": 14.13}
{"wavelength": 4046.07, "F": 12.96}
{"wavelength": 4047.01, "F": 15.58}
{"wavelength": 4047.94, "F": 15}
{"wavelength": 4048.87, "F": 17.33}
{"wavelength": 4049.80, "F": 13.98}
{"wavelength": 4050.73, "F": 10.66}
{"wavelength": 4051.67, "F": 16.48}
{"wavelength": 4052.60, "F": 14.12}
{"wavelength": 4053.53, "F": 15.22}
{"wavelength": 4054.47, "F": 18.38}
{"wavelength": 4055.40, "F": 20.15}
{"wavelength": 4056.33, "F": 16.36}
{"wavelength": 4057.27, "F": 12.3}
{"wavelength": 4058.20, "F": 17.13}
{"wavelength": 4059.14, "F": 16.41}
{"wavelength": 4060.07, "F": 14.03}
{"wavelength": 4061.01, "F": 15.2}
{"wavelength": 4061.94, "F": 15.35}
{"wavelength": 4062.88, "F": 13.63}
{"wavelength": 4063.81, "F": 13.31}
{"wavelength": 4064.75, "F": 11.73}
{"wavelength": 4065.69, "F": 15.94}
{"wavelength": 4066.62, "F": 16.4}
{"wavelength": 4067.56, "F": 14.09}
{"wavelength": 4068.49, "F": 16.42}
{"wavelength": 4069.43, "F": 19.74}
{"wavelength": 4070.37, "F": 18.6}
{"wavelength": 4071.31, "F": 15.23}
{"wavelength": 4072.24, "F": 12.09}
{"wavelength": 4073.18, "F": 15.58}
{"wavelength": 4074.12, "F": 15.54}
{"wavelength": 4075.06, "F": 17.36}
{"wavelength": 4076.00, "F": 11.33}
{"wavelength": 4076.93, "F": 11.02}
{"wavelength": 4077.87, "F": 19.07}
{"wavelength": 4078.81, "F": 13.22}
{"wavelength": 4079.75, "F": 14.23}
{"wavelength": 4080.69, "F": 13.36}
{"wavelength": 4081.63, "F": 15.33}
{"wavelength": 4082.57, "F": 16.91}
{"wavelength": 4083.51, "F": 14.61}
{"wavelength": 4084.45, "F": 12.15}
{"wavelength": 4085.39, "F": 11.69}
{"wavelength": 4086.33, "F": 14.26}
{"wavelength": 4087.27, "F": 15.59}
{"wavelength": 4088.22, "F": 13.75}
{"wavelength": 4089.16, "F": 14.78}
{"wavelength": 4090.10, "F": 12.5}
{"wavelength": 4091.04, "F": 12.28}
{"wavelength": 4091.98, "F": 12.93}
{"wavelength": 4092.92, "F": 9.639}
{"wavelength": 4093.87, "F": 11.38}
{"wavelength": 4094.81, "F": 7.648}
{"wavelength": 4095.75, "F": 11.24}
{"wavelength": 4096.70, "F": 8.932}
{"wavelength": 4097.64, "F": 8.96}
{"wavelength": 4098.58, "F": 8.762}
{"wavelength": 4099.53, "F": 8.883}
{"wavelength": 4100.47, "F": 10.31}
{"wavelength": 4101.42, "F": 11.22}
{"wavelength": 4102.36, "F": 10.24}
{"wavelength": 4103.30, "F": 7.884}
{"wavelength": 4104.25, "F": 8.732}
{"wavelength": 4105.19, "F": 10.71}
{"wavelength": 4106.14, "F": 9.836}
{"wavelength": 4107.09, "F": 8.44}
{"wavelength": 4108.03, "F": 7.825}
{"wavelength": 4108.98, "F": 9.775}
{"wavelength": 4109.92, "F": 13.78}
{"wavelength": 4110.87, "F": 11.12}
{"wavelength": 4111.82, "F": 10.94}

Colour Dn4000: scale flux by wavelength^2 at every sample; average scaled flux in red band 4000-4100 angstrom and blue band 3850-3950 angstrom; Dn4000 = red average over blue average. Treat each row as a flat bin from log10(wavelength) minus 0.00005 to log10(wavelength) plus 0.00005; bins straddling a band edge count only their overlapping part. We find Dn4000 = 1.3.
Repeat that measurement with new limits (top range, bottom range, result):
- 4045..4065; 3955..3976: 1.64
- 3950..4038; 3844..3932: 1.17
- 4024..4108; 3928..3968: 1.29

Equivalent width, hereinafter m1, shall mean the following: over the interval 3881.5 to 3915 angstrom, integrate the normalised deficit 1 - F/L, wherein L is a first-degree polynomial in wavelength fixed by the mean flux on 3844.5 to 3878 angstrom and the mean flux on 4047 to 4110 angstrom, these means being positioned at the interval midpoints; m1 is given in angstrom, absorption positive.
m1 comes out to 5.7 angstrom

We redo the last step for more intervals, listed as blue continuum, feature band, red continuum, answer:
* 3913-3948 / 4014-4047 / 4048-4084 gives -3.3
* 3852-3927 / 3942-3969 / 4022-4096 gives 2.9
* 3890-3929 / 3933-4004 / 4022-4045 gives 8.3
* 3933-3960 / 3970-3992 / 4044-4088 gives 1.1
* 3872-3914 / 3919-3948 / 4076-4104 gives -1.4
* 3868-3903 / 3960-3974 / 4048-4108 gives 4.2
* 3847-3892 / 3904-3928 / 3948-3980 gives -4.0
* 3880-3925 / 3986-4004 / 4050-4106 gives -3.5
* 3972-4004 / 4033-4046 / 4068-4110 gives -2.5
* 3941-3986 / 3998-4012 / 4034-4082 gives -1.9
